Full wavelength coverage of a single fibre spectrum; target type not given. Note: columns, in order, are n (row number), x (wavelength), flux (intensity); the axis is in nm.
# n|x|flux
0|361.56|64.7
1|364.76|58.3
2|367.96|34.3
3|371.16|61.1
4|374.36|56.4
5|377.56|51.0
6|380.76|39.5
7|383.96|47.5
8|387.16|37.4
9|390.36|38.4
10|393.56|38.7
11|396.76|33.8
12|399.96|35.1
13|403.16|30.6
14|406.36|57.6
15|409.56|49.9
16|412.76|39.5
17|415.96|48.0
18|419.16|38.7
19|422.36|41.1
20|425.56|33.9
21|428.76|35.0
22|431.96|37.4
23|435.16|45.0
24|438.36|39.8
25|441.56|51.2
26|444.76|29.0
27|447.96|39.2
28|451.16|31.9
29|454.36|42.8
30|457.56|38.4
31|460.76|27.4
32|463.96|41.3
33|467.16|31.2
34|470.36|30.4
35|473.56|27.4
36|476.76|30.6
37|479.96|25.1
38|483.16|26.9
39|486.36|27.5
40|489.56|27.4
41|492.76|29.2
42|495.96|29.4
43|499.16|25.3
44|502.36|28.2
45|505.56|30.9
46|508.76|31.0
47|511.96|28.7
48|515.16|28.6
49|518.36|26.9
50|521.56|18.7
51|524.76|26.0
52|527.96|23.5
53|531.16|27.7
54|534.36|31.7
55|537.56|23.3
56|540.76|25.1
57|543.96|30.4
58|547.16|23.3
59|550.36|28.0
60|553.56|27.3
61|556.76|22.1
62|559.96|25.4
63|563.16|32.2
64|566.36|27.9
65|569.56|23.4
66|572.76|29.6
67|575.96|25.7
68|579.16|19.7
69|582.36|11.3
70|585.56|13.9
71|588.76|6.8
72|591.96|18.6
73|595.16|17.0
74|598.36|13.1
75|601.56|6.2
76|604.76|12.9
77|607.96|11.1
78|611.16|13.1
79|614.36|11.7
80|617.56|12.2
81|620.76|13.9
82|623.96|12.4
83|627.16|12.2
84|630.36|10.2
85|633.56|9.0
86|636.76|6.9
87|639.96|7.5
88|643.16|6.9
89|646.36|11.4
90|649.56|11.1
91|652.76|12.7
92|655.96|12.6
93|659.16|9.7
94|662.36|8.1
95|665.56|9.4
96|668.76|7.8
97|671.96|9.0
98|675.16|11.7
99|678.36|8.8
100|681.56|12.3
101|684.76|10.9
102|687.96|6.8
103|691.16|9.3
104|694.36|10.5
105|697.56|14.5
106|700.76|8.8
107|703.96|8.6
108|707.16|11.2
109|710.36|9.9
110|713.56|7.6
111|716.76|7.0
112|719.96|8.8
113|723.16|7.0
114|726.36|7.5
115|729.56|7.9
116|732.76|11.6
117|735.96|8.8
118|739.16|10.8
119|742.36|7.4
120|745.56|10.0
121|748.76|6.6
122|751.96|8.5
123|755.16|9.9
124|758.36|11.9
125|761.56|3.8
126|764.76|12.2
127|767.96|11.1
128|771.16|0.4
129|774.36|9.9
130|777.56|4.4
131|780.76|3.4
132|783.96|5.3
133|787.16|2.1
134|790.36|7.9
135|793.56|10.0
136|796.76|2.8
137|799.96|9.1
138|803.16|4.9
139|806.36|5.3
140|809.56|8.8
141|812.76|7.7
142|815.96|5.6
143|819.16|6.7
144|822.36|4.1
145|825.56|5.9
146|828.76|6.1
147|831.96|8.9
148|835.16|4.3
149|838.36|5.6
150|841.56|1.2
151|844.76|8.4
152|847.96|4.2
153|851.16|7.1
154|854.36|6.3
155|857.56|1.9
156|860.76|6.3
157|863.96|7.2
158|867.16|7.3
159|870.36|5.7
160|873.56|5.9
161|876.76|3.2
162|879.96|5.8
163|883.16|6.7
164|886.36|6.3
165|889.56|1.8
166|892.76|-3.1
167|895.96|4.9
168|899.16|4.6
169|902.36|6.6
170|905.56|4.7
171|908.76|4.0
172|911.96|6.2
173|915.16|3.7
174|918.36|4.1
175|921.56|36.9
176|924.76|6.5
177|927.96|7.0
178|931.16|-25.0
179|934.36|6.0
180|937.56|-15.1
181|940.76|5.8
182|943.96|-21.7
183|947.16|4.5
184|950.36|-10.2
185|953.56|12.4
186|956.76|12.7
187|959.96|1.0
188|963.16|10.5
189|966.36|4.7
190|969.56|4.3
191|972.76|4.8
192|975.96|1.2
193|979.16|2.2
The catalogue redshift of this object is 1.47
